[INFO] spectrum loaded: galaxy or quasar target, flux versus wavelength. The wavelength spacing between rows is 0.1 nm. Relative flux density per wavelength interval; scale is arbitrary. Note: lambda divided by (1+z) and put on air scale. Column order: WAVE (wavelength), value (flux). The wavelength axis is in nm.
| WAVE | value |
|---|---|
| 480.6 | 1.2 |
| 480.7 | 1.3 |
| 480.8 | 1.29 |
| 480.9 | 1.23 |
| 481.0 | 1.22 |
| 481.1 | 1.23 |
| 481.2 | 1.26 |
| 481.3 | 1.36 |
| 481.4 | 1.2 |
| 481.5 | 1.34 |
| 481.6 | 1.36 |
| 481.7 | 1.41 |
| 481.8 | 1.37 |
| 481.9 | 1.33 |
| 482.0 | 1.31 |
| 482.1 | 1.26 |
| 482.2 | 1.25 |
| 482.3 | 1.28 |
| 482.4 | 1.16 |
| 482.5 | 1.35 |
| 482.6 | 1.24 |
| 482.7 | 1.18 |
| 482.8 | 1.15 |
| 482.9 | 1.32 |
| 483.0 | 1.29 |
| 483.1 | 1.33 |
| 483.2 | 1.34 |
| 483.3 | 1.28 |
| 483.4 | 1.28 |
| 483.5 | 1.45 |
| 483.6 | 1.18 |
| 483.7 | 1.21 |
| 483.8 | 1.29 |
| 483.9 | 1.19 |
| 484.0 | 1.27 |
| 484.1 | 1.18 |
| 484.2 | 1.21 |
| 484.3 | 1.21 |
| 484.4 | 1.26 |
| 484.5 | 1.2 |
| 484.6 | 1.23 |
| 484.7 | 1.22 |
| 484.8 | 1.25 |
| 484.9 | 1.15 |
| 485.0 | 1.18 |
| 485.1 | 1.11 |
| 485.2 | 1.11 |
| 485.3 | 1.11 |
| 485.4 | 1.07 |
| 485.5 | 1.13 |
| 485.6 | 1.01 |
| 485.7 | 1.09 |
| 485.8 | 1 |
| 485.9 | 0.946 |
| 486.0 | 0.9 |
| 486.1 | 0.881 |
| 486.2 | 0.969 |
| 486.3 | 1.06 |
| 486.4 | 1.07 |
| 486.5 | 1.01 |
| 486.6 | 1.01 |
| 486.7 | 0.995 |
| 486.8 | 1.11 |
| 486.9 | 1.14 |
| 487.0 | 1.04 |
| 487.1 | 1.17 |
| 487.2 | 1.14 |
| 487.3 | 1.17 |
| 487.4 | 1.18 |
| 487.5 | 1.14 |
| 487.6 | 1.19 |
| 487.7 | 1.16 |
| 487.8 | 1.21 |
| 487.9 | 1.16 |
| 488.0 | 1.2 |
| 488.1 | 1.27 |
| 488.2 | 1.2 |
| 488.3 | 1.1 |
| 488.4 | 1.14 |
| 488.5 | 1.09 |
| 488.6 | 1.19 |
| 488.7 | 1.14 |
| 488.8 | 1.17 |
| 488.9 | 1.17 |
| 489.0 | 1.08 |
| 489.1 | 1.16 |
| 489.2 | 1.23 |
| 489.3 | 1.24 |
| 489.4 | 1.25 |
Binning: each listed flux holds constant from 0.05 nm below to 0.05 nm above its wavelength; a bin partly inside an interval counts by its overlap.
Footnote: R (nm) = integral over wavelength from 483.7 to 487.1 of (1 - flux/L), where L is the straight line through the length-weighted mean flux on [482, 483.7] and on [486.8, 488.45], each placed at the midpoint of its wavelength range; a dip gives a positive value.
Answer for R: 0.29 nm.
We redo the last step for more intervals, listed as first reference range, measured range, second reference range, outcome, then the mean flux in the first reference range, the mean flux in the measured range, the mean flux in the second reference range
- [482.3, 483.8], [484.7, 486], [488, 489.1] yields 0.14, 1.27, 1.09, 1.16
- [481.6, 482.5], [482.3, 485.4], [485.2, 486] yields -0.15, 1.3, 1.23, 1.05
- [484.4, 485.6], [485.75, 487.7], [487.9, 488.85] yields 0.17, 1.16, 1.06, 1.17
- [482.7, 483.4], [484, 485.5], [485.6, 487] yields -0.05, 1.28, 1.18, 1.01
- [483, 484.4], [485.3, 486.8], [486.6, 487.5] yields 0.18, 1.26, 1.02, 1.11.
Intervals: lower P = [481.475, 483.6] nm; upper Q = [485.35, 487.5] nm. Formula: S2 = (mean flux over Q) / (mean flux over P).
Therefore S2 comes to 0.8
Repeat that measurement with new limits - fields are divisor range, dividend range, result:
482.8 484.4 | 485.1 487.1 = 0.82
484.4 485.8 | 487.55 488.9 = 1.03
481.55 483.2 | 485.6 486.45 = 0.77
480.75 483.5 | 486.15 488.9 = 0.88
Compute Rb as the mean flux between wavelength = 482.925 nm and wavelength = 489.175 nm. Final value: 1.15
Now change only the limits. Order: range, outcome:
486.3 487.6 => 1.1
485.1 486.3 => 1.03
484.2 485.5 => 1.17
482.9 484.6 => 1.26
